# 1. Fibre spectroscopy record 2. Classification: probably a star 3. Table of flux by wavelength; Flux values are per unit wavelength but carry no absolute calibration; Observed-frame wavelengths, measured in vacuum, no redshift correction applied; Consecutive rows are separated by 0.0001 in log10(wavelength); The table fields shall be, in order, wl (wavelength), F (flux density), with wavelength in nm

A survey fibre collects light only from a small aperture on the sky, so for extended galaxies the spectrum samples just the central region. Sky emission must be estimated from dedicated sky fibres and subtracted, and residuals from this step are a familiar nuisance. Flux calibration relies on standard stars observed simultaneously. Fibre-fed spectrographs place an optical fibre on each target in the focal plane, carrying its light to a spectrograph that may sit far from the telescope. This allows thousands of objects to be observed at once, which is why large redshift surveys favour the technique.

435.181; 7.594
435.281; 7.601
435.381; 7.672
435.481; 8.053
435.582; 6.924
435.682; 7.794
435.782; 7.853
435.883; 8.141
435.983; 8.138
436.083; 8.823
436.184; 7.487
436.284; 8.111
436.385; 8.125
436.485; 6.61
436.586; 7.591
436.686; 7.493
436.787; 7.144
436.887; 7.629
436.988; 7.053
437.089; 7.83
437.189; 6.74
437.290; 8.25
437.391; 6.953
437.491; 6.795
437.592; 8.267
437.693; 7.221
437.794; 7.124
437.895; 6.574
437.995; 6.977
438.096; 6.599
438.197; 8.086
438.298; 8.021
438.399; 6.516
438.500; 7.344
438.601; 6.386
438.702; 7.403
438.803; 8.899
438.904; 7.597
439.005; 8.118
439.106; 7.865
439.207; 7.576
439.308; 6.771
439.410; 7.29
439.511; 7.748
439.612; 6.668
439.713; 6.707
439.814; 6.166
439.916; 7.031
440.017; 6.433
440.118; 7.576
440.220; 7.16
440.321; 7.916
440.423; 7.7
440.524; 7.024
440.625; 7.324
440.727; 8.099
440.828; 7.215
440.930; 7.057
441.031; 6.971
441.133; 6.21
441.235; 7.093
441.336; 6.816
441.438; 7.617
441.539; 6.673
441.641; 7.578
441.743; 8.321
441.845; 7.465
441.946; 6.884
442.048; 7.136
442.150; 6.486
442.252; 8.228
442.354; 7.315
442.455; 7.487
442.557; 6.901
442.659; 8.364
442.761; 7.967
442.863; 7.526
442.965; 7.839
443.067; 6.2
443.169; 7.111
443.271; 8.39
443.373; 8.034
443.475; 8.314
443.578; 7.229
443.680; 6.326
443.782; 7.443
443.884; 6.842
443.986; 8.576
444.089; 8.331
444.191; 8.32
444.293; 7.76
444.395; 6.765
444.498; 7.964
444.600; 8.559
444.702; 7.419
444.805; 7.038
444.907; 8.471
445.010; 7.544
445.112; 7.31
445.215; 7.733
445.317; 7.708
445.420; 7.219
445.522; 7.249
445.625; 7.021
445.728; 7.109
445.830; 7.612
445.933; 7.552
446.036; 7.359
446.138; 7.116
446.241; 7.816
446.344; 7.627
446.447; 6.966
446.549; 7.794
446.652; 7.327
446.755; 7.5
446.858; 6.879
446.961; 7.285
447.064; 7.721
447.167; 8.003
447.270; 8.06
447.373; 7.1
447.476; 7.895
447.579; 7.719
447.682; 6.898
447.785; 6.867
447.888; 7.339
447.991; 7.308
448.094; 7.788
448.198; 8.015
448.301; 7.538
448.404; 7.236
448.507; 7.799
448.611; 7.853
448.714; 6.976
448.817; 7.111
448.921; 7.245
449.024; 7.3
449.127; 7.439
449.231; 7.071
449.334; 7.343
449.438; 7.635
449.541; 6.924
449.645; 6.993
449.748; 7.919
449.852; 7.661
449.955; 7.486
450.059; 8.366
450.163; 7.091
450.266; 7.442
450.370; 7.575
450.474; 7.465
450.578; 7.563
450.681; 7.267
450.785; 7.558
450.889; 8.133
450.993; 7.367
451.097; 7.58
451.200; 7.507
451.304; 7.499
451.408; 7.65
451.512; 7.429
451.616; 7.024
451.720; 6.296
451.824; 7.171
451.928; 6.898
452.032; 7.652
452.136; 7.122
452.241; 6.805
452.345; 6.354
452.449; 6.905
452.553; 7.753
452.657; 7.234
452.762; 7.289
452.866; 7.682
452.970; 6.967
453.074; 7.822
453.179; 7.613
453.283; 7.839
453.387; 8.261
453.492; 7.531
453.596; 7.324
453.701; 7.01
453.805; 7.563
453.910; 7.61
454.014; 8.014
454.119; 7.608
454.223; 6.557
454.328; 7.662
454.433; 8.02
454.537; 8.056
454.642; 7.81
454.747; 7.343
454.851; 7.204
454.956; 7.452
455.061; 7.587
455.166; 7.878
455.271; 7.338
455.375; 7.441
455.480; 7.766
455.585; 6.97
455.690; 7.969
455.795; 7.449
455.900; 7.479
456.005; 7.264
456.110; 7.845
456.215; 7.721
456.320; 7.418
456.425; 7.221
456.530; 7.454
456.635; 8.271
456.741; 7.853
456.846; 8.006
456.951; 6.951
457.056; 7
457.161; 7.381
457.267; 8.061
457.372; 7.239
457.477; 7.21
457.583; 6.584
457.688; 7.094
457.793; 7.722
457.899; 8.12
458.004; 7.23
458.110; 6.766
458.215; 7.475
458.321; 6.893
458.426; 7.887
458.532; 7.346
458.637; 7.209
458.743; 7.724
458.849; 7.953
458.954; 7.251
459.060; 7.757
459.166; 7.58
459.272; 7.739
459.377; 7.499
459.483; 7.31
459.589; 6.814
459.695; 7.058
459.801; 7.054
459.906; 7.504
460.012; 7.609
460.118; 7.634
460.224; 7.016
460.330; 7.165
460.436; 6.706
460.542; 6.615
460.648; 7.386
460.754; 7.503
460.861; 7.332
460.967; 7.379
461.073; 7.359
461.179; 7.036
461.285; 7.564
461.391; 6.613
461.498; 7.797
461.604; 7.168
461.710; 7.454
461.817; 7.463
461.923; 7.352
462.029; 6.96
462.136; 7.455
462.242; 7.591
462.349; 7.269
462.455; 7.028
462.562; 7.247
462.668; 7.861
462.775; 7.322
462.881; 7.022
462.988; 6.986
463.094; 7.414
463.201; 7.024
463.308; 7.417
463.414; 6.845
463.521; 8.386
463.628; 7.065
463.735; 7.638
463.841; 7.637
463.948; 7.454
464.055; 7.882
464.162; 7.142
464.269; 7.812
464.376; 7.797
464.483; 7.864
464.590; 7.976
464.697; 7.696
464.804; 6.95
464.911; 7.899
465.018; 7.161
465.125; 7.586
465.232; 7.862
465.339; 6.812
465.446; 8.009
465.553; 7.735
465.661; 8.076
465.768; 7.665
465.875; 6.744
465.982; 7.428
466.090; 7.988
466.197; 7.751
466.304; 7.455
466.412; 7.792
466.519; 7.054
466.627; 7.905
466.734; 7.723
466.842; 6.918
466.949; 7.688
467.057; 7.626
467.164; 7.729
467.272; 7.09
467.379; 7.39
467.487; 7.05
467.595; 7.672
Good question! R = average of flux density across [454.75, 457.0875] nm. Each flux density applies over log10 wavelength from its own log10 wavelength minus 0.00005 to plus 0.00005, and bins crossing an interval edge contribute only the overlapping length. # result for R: 7.53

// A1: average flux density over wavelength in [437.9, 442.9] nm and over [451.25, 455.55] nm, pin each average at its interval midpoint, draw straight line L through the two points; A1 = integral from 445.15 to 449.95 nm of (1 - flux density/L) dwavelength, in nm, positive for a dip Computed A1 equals -0.040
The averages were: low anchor 7.31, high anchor 7.41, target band 7.43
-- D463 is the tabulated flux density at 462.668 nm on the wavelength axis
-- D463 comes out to 7.861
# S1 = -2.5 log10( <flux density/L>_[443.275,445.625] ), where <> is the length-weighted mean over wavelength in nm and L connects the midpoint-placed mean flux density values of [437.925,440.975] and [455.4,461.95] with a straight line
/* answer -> -0.05 mag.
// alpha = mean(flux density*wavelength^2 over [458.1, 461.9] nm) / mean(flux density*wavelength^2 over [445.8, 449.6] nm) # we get 1.0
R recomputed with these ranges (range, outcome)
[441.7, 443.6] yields 7.54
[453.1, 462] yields 7.44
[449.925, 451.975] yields 7.42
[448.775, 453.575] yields 7.39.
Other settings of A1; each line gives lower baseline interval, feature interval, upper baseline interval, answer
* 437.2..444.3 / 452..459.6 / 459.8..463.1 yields -0.17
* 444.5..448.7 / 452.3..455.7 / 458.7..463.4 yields -0.04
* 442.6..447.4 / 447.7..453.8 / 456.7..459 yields 0.08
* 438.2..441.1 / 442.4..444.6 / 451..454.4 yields -0.09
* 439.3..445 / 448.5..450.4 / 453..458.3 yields 0.01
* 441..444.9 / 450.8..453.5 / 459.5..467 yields 0.03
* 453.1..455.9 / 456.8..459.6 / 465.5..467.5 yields 0.06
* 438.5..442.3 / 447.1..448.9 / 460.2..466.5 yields -0.04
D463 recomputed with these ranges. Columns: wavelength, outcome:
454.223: 6.557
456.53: 7.454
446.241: 7.816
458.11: 6.766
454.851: 7.204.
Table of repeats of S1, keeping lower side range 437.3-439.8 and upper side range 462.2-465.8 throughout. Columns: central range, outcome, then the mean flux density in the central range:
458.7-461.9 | 0.021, 7.33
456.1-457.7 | -0.001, 7.46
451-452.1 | 0.020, 7.28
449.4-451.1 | -0.019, 7.53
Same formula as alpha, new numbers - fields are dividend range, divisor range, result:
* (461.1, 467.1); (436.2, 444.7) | 1.12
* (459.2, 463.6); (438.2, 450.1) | 1.06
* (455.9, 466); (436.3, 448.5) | 1.09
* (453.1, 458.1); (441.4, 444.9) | 1.05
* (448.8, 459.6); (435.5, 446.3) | 1.06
